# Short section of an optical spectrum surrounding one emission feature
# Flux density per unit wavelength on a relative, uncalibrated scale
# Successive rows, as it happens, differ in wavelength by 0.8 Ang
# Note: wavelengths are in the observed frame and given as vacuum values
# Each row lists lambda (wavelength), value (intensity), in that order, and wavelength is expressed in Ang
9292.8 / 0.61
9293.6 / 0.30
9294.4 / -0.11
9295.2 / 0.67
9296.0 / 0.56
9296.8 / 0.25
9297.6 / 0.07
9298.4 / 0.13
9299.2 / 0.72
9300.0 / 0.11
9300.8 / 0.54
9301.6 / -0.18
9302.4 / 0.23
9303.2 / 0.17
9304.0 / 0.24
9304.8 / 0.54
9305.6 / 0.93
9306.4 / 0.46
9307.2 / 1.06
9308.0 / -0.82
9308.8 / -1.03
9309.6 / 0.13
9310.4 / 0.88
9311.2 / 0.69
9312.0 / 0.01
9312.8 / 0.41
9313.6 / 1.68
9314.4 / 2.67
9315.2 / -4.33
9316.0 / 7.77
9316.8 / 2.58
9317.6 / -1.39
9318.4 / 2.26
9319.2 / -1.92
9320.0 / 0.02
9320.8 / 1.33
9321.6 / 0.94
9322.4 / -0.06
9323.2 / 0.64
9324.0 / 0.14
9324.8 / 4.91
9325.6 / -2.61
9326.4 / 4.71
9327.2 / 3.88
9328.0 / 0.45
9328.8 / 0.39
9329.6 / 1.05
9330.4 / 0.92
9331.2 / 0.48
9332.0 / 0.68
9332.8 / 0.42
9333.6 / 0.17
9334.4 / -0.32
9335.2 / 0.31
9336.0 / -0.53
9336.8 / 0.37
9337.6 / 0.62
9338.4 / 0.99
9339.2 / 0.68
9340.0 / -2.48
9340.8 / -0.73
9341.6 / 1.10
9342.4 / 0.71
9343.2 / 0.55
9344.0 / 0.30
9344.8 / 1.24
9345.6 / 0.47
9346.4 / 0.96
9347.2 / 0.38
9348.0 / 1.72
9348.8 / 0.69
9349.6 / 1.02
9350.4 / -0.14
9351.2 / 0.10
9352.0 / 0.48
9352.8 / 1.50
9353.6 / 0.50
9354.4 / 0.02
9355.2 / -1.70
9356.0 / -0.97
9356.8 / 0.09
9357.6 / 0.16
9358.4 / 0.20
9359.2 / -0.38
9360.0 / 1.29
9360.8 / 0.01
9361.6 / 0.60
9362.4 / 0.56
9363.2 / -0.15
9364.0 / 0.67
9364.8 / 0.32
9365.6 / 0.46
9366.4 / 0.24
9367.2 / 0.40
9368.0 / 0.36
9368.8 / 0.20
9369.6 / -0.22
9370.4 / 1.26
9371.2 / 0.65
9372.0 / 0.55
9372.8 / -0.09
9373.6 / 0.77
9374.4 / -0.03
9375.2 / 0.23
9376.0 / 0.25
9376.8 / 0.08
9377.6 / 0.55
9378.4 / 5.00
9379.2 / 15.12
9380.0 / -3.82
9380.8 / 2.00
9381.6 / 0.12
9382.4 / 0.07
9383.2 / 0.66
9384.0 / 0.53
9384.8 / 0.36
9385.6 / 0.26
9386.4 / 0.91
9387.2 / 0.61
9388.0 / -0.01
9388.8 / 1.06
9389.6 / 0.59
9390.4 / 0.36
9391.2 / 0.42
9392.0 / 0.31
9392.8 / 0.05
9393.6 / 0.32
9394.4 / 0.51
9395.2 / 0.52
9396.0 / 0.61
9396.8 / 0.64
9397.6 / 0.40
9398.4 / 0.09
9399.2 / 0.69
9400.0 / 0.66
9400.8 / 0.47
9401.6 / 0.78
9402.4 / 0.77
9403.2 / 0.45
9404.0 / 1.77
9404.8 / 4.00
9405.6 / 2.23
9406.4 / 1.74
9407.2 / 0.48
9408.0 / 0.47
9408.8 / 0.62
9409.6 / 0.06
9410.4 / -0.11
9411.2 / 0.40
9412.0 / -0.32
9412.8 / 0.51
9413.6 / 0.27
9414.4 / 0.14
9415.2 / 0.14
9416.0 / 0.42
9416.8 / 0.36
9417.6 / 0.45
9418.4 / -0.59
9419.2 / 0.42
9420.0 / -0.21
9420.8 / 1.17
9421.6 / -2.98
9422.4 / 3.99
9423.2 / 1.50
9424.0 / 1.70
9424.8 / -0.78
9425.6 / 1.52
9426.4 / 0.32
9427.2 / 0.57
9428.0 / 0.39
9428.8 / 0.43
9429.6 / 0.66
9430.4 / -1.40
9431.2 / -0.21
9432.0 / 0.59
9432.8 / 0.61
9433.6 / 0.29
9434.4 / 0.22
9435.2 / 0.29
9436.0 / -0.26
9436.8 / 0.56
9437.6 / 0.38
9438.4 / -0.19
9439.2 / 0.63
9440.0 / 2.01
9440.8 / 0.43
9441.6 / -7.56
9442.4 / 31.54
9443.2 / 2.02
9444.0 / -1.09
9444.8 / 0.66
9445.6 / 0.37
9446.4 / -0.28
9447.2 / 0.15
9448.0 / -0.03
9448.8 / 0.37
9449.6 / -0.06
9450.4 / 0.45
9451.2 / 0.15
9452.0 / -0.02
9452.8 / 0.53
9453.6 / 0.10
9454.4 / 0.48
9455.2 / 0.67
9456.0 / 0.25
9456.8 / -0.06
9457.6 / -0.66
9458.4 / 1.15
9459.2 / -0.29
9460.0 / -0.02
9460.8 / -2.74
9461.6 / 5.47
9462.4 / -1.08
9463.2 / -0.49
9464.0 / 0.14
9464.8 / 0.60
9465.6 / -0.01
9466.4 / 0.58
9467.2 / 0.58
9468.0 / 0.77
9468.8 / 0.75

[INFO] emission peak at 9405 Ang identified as H-gamma 4340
